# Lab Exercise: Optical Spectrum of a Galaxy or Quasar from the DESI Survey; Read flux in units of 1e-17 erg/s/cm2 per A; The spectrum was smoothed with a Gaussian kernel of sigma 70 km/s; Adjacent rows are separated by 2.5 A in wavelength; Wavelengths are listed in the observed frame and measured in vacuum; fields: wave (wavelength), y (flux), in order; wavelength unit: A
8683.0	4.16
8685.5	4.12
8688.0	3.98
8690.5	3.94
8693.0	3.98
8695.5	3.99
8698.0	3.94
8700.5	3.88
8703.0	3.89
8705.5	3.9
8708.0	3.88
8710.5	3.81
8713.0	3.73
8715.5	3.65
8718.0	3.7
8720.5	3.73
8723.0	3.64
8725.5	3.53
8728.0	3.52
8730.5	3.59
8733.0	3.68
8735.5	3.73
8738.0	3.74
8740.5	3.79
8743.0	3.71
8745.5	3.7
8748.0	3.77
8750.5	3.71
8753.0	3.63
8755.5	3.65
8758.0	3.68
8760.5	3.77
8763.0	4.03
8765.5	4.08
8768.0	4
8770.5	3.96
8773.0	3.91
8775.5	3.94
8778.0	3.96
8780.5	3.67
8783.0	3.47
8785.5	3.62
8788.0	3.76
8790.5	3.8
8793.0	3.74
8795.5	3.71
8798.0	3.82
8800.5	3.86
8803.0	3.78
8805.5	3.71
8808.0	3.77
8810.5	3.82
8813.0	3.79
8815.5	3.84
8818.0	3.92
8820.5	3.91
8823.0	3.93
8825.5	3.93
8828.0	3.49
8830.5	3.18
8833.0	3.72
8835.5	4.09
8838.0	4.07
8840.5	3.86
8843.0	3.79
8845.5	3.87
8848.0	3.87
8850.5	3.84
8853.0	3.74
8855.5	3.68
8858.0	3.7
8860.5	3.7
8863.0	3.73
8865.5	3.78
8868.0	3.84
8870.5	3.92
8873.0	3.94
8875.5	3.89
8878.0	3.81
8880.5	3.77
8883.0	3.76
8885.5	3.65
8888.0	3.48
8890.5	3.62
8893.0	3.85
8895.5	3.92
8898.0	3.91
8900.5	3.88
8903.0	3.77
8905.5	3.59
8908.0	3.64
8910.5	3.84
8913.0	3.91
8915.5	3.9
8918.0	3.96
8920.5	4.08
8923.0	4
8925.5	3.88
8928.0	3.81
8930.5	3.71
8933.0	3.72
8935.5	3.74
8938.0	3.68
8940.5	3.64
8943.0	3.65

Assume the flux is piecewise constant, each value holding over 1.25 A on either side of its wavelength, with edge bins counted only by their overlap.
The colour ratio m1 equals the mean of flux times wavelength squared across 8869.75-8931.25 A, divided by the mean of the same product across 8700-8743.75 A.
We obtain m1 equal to 1.1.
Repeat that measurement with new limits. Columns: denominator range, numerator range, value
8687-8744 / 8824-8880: 1.04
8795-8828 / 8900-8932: 1.03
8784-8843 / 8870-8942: 1.02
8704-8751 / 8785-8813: 1.03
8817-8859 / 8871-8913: 1.01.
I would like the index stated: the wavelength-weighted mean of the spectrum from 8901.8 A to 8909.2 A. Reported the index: 3.67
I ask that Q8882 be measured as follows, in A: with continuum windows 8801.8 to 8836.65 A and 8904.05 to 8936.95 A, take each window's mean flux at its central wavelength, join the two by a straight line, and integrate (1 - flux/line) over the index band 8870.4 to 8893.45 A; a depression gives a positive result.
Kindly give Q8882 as 0.3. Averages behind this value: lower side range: 3.78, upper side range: 3.83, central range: 3.76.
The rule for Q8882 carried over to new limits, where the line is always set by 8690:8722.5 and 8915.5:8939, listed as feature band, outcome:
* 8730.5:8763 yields 1.02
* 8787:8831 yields 0.79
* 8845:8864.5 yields 0.42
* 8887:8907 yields 0.48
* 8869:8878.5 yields -0.12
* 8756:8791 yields 0.13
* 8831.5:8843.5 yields -0.17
